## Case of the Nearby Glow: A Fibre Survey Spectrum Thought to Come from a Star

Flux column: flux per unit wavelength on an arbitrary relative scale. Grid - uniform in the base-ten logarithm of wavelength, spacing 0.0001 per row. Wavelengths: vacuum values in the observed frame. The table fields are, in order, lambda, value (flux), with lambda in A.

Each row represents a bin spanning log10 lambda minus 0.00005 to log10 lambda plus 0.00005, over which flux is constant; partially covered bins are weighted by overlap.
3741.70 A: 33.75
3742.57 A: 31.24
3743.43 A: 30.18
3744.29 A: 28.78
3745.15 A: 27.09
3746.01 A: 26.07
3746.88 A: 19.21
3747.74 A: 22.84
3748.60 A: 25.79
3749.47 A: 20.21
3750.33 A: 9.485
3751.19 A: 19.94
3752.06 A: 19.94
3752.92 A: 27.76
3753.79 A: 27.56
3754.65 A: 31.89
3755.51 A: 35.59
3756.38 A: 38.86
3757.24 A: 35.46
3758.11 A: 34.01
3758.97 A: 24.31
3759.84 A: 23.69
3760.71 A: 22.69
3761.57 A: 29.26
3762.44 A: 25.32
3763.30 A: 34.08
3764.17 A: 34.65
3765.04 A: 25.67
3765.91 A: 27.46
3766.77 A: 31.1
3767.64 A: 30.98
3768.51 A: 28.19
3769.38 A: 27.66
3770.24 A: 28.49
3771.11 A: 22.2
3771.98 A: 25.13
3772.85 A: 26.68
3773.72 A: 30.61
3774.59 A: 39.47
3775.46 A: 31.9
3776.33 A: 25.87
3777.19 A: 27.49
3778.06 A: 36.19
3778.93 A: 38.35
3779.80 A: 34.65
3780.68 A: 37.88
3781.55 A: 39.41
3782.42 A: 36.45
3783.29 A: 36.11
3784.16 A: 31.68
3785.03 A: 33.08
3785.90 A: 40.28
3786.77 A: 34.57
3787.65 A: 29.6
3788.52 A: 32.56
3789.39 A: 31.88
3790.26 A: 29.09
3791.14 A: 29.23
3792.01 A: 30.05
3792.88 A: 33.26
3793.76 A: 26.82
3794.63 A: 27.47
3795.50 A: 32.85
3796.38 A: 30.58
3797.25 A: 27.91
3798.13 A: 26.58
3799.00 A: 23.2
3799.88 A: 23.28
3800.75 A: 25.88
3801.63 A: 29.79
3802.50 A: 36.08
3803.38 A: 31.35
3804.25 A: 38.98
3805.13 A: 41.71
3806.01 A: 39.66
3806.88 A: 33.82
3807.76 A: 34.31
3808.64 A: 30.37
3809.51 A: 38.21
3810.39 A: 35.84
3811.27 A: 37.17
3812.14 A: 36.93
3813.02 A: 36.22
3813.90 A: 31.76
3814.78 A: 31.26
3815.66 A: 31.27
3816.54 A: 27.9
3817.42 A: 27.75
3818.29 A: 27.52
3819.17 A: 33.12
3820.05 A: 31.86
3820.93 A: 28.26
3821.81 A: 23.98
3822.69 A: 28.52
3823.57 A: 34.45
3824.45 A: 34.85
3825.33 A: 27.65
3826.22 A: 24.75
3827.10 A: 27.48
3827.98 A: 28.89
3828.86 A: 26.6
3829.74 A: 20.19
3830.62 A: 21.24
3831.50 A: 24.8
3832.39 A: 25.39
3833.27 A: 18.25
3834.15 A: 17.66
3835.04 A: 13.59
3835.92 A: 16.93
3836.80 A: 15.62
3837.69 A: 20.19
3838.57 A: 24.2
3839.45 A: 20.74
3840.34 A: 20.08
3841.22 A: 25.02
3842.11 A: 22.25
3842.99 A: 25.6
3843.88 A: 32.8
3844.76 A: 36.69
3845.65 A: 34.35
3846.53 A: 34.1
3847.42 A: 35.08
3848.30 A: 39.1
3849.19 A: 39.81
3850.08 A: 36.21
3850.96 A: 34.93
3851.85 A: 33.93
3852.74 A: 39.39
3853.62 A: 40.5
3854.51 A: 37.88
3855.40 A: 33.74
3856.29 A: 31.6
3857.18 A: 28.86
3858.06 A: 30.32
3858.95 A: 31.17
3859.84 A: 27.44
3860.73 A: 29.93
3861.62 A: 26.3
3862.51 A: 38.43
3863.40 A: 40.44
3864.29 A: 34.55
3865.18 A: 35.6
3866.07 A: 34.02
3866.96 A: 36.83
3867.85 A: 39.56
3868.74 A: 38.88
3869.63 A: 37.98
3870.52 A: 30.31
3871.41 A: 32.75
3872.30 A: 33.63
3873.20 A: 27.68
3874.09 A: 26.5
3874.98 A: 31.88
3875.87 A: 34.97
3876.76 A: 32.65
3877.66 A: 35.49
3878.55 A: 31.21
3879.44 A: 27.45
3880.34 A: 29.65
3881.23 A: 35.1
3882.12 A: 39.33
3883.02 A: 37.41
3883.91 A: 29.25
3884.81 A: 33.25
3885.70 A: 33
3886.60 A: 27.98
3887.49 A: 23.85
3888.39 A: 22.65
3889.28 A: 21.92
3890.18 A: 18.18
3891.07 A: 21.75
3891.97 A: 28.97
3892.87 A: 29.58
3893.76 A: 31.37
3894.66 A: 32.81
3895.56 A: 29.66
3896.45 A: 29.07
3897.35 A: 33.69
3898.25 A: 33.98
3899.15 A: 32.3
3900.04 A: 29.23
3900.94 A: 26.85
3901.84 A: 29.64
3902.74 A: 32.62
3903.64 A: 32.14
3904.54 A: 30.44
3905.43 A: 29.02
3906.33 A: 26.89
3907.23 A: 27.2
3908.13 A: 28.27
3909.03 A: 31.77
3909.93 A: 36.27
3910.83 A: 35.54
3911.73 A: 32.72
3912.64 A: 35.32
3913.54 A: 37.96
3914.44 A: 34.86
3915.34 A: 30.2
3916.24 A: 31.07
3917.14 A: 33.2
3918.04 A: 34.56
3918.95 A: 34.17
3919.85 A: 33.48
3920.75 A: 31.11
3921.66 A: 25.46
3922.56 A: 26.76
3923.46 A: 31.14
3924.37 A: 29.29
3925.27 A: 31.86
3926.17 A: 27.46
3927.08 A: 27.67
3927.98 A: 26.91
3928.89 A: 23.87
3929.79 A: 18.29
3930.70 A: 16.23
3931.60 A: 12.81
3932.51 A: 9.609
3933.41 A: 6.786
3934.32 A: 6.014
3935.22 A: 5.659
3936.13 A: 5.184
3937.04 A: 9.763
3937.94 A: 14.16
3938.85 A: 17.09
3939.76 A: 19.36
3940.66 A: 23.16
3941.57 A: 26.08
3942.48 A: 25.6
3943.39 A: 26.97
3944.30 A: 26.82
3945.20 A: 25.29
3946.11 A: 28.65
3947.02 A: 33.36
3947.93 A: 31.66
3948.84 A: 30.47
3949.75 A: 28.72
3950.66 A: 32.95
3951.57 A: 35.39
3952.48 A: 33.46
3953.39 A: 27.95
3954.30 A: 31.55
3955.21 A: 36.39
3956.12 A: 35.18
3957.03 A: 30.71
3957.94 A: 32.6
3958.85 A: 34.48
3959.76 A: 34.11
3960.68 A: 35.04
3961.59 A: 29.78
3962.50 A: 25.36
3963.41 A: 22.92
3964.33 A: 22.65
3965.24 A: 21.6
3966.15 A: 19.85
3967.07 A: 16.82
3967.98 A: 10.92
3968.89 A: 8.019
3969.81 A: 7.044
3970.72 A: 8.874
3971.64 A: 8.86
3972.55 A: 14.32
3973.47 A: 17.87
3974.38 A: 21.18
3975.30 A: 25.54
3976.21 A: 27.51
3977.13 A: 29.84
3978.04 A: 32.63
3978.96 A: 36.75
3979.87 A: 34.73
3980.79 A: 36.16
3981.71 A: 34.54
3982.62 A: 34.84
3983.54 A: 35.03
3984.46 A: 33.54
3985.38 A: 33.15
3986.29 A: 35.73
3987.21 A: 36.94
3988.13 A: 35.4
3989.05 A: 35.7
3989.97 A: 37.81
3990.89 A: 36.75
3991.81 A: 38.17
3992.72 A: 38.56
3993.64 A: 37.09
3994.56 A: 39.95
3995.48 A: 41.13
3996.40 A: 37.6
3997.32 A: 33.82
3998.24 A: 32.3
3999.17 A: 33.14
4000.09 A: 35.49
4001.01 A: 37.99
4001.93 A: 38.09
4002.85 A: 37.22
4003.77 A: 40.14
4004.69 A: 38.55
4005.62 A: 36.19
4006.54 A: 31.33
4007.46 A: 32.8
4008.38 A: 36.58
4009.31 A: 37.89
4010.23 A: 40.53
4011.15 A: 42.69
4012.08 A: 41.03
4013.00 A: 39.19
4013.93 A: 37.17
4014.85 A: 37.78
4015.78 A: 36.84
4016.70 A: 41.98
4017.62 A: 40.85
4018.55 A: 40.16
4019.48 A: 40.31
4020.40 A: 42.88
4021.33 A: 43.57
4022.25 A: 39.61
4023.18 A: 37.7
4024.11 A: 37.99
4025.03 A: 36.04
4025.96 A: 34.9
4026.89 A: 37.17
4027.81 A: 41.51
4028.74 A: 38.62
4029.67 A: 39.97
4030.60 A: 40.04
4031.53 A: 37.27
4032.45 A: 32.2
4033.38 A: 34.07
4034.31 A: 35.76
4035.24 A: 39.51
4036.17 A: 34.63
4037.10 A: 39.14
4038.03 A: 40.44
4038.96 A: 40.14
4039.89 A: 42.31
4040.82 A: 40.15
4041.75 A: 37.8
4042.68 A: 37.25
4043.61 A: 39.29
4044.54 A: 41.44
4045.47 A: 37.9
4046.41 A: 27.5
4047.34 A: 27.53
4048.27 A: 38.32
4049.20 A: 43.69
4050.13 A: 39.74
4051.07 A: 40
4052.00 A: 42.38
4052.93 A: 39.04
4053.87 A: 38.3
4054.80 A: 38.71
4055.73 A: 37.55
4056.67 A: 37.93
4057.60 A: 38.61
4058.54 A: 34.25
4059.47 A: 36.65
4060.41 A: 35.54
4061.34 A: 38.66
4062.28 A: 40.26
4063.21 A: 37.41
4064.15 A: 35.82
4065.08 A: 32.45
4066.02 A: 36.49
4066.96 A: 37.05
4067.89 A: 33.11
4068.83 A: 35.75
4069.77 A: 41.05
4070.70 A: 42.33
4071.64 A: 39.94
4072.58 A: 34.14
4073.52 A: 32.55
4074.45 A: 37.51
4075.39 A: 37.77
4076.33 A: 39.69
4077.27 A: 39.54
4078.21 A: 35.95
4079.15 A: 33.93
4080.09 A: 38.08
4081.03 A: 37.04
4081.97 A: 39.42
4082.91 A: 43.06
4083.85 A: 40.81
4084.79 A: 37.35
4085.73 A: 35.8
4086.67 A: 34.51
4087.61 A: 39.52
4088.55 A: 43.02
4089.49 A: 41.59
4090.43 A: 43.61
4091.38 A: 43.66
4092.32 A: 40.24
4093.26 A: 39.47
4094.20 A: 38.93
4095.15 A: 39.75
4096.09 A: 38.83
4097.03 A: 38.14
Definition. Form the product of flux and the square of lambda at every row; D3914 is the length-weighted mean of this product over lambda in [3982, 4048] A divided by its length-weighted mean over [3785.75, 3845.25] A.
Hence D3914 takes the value 1.44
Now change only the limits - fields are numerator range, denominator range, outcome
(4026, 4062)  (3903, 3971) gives 1.55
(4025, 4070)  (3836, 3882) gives 1.29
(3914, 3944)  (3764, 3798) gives 0.79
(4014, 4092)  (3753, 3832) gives 1.41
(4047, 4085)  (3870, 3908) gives 1.37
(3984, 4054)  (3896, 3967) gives 1.45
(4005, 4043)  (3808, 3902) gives 1.38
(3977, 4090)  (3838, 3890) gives 1.28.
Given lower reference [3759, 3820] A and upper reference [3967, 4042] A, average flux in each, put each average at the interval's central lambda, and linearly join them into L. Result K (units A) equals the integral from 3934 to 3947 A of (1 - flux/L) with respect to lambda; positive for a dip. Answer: 5.6 A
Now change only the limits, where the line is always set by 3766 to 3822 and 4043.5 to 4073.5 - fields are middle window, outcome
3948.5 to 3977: 8.5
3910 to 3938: 7.9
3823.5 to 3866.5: 4.7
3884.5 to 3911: 3.7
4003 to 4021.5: -1.2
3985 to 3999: -0.3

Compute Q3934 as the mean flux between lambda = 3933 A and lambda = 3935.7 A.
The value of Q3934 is 6.13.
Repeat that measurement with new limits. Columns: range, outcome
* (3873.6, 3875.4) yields 29.2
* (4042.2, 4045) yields 39.4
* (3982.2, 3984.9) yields 34.4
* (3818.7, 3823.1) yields 29.1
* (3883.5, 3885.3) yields 31.3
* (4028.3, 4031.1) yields 39.4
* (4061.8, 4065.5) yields 36.6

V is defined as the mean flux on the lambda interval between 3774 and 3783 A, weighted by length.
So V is 34.7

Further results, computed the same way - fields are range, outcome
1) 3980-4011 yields 36.4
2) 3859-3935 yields 29.7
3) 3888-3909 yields 28.7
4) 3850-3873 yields 34.3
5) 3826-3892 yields 29.9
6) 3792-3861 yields 29.8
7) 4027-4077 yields 37.7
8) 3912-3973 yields 24.7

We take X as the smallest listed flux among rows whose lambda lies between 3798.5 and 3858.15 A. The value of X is 13.59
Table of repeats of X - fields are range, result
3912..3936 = 5.659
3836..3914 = 15.62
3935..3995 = 5.184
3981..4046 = 31.33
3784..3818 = 23.2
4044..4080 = 27.5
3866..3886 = 26.5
